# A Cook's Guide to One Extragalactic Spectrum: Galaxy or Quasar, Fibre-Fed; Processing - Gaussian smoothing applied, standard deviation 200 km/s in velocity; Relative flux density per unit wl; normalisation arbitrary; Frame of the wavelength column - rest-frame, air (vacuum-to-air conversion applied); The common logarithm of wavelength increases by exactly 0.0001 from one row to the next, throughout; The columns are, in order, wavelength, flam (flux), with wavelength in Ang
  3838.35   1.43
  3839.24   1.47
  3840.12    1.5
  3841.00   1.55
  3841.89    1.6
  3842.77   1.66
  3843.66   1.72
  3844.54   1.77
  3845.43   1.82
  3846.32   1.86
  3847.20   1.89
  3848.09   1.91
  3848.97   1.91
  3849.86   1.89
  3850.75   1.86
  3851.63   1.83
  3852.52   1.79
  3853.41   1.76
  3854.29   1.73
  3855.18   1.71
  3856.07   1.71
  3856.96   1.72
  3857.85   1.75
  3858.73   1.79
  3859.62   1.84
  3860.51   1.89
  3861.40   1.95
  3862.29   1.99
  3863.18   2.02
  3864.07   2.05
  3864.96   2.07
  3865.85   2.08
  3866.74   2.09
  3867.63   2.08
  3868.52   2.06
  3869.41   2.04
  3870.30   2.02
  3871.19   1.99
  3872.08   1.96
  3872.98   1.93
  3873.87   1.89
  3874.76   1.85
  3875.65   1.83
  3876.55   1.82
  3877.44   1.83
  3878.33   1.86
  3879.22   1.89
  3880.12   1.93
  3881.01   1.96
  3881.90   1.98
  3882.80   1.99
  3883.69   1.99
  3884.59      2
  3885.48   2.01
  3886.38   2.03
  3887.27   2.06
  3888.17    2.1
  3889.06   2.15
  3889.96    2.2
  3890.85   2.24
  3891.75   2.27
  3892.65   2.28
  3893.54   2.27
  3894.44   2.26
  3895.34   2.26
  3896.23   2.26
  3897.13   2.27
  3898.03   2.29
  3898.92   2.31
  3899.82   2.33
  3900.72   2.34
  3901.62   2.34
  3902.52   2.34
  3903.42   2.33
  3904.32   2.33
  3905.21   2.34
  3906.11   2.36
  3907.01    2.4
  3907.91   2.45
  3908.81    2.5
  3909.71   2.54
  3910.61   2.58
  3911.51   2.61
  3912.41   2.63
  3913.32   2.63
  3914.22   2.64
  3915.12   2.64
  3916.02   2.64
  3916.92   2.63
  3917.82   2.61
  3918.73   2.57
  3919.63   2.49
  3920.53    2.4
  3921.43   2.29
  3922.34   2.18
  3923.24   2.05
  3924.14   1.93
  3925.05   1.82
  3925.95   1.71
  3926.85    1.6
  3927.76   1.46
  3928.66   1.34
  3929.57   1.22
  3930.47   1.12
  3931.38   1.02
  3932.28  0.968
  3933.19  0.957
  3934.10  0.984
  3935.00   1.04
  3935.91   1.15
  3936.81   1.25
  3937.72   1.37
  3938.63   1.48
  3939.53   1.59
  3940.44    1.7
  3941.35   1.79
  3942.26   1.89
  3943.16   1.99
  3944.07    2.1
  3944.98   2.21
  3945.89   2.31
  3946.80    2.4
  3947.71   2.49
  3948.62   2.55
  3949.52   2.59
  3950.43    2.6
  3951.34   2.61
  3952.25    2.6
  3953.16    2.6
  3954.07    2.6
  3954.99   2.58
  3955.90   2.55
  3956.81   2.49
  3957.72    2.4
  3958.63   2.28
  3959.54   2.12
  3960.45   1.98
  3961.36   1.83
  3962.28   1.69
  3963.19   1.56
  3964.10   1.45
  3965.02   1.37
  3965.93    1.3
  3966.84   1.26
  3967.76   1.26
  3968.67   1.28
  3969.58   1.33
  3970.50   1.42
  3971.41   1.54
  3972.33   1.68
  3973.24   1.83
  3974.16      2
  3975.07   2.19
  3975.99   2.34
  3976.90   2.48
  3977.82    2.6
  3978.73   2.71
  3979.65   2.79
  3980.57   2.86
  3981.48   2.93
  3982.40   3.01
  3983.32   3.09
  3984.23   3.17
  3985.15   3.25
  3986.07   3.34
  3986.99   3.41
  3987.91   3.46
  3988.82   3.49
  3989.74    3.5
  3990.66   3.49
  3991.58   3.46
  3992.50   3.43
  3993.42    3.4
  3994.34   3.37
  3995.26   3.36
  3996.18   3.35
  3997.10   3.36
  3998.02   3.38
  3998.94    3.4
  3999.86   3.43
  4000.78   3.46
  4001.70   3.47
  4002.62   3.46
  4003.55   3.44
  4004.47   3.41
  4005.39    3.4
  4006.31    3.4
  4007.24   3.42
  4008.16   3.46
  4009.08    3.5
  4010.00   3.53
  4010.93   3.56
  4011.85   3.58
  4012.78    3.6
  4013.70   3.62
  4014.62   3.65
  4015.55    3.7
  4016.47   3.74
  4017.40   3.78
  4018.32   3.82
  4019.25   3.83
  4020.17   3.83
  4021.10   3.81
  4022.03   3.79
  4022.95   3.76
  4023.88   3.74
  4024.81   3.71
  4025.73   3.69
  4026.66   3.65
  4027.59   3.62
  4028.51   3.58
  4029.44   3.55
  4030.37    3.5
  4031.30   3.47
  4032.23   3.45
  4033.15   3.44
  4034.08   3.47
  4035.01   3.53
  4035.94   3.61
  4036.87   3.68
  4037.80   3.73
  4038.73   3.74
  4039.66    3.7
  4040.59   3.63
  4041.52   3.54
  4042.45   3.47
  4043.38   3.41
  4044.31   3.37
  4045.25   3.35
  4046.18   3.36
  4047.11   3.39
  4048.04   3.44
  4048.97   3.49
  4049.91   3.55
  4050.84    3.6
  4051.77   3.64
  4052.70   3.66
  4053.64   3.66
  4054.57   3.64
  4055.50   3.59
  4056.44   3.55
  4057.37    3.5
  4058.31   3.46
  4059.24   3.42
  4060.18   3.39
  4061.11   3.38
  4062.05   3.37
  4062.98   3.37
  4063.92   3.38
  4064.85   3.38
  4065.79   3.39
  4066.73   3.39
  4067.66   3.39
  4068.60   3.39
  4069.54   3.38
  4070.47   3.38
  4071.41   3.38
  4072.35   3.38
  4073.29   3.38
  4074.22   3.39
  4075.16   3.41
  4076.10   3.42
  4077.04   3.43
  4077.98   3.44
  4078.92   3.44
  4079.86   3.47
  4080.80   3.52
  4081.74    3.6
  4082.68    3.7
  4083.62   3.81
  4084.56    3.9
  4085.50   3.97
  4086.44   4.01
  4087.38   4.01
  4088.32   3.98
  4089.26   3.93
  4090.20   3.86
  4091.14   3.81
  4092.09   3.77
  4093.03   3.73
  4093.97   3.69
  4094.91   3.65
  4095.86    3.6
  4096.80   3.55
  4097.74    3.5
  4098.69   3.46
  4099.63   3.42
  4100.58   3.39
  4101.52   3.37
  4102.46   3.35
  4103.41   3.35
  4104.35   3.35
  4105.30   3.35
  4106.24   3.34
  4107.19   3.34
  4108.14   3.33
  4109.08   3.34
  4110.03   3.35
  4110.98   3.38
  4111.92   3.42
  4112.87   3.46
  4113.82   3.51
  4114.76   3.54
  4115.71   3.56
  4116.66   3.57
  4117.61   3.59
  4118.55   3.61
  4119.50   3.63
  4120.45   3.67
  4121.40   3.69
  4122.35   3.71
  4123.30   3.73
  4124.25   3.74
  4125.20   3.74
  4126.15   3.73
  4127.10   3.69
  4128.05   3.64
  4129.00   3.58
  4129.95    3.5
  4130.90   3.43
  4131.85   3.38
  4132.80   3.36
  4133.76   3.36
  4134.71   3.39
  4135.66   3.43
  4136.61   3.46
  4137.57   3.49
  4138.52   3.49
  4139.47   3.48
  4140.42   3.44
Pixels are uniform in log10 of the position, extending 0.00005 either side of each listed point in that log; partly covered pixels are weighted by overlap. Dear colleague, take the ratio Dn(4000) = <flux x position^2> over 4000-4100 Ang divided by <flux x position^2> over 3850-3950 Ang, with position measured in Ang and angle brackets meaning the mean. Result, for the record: 1.9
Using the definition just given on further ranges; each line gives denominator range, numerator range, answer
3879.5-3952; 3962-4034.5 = 1.54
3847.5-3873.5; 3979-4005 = 1.86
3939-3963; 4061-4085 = 1.64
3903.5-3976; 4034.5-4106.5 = 1.90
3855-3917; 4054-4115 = 1.81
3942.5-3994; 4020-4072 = 1.52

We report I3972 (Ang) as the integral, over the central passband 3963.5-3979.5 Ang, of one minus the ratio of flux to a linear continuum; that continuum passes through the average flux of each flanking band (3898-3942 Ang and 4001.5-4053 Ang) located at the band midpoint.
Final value 5.7 Ang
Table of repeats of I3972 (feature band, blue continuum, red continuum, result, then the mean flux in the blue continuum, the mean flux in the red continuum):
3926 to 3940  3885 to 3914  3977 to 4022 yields 7.5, 2.32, 3.4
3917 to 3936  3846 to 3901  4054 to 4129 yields 5.4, 2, 3.54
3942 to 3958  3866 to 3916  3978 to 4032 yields 2.4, 2.2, 3.46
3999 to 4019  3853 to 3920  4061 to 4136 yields -4.0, 2.16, 3.53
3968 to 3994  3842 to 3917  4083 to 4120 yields 0.9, 2.09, 3.58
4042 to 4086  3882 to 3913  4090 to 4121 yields -3.0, 2.28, 3.51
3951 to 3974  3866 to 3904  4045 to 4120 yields 6.4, 2.09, 3.52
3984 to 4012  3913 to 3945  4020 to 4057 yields -4.8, 1.81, 3.58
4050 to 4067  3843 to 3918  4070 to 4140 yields -1.3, 2.1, 3.55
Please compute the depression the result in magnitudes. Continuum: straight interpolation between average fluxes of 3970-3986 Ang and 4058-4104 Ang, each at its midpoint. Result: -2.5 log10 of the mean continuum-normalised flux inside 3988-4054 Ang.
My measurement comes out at -0.213 mag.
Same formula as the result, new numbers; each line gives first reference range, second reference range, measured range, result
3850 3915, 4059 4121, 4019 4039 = -0.173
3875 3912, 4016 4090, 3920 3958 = 0.339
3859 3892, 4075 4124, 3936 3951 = 0.232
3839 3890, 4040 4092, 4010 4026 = -0.180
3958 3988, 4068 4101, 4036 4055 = -0.145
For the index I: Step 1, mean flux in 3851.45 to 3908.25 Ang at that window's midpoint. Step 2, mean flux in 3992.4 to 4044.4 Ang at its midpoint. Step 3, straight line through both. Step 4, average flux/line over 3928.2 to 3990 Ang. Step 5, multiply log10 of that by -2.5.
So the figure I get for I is 0.37 mag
